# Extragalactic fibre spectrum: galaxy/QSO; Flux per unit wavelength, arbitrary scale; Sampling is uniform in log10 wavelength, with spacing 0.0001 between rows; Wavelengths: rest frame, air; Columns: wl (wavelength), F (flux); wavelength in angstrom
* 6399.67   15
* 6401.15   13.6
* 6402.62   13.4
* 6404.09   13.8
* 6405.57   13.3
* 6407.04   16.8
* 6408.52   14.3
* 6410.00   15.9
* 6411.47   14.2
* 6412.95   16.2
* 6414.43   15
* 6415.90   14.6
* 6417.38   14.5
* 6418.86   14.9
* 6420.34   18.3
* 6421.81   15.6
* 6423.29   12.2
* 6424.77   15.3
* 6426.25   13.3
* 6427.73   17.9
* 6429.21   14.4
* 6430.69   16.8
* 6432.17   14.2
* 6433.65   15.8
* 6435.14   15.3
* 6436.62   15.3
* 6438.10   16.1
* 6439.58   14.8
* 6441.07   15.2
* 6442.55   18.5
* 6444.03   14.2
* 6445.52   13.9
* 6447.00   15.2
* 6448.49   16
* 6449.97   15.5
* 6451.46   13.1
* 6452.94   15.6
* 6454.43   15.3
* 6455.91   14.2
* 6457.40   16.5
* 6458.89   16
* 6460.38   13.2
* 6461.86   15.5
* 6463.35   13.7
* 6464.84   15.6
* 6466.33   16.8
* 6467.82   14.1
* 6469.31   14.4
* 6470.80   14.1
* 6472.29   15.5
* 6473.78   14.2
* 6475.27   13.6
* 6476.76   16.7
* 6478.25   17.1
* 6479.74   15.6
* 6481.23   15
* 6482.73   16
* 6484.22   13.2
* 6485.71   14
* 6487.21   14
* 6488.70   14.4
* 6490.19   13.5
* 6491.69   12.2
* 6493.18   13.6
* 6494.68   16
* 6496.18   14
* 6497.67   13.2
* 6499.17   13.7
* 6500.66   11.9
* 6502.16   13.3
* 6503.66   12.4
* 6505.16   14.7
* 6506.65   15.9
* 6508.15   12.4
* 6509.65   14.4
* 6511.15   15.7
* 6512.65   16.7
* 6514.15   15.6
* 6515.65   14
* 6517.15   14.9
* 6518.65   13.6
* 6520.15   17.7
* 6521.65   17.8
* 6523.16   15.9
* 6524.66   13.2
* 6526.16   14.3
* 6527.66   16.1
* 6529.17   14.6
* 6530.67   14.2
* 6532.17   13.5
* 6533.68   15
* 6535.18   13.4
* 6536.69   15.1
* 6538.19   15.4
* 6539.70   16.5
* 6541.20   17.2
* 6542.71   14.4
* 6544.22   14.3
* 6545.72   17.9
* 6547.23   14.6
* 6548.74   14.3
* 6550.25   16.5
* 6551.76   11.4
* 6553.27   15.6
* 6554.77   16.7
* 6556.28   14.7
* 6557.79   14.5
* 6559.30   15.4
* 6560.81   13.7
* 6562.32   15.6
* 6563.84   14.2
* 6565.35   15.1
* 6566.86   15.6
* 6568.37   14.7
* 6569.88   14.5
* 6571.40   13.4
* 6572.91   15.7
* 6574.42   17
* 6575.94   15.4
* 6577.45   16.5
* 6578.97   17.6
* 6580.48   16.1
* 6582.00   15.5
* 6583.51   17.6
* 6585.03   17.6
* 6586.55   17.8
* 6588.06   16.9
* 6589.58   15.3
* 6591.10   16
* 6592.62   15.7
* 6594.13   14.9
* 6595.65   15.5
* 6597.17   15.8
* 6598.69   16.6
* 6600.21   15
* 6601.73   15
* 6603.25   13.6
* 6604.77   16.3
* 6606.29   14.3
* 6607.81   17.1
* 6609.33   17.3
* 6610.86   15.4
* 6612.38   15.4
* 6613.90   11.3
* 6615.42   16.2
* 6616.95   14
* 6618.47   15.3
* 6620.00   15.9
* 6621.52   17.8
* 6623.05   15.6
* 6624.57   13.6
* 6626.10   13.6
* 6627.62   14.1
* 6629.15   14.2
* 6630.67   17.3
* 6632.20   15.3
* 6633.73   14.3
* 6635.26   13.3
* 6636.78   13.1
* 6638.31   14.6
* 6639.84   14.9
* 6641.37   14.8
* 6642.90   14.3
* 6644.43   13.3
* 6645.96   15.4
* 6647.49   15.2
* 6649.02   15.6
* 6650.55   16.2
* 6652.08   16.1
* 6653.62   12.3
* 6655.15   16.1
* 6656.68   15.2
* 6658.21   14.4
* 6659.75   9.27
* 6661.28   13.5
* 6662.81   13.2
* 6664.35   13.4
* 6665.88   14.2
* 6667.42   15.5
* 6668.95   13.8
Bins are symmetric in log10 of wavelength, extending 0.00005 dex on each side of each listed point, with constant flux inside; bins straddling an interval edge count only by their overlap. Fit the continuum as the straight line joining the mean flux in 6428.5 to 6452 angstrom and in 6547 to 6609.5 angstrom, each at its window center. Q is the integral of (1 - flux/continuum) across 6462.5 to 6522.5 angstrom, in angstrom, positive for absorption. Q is 2.9 angstrom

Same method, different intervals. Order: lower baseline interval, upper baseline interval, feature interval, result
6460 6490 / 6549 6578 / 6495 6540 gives 0.9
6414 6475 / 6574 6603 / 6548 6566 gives 1.3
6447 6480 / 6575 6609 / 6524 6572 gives 2.6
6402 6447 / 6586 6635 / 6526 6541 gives 0.3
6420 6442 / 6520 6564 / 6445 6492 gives 1.3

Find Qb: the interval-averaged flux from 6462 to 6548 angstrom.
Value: 14.8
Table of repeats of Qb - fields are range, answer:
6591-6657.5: 15.1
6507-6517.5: 14.8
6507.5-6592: 15.3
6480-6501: 14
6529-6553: 14.9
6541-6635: 15.4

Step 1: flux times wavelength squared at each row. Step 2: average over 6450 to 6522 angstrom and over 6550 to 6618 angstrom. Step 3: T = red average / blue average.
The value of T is 1.1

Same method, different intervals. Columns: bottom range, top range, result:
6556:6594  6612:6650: 0.96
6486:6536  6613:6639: 1.05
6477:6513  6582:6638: 1.11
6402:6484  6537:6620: 1.07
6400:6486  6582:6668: 1.05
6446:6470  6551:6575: 1.02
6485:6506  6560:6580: 1.15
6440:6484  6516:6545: 1.02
